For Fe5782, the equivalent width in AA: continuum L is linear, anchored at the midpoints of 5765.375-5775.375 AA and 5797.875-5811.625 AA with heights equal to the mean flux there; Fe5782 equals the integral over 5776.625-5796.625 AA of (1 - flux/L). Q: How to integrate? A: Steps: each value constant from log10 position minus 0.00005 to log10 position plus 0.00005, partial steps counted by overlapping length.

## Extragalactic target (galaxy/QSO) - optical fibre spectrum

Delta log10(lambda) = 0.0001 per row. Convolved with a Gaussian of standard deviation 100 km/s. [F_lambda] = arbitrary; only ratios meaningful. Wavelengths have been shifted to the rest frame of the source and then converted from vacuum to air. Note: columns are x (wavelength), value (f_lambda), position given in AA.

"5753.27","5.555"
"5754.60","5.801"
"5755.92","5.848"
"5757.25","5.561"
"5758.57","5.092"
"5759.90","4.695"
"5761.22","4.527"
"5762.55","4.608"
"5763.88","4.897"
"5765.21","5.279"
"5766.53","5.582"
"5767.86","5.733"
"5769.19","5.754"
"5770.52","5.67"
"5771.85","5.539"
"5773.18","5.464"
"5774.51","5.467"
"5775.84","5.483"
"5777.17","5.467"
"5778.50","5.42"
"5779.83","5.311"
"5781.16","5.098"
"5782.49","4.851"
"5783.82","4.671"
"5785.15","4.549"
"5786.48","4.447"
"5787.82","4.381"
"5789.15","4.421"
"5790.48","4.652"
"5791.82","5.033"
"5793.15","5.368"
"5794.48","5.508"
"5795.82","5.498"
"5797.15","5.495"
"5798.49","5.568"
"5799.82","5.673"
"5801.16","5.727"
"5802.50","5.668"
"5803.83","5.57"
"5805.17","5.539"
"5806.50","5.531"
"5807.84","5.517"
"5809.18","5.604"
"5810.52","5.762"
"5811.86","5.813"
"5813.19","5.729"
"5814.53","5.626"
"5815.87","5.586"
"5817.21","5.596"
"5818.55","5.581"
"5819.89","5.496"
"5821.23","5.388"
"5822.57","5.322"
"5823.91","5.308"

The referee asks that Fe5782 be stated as 2.2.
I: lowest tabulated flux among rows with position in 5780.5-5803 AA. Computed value 4.381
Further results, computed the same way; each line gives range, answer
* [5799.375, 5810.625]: 5.517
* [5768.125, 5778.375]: 5.464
